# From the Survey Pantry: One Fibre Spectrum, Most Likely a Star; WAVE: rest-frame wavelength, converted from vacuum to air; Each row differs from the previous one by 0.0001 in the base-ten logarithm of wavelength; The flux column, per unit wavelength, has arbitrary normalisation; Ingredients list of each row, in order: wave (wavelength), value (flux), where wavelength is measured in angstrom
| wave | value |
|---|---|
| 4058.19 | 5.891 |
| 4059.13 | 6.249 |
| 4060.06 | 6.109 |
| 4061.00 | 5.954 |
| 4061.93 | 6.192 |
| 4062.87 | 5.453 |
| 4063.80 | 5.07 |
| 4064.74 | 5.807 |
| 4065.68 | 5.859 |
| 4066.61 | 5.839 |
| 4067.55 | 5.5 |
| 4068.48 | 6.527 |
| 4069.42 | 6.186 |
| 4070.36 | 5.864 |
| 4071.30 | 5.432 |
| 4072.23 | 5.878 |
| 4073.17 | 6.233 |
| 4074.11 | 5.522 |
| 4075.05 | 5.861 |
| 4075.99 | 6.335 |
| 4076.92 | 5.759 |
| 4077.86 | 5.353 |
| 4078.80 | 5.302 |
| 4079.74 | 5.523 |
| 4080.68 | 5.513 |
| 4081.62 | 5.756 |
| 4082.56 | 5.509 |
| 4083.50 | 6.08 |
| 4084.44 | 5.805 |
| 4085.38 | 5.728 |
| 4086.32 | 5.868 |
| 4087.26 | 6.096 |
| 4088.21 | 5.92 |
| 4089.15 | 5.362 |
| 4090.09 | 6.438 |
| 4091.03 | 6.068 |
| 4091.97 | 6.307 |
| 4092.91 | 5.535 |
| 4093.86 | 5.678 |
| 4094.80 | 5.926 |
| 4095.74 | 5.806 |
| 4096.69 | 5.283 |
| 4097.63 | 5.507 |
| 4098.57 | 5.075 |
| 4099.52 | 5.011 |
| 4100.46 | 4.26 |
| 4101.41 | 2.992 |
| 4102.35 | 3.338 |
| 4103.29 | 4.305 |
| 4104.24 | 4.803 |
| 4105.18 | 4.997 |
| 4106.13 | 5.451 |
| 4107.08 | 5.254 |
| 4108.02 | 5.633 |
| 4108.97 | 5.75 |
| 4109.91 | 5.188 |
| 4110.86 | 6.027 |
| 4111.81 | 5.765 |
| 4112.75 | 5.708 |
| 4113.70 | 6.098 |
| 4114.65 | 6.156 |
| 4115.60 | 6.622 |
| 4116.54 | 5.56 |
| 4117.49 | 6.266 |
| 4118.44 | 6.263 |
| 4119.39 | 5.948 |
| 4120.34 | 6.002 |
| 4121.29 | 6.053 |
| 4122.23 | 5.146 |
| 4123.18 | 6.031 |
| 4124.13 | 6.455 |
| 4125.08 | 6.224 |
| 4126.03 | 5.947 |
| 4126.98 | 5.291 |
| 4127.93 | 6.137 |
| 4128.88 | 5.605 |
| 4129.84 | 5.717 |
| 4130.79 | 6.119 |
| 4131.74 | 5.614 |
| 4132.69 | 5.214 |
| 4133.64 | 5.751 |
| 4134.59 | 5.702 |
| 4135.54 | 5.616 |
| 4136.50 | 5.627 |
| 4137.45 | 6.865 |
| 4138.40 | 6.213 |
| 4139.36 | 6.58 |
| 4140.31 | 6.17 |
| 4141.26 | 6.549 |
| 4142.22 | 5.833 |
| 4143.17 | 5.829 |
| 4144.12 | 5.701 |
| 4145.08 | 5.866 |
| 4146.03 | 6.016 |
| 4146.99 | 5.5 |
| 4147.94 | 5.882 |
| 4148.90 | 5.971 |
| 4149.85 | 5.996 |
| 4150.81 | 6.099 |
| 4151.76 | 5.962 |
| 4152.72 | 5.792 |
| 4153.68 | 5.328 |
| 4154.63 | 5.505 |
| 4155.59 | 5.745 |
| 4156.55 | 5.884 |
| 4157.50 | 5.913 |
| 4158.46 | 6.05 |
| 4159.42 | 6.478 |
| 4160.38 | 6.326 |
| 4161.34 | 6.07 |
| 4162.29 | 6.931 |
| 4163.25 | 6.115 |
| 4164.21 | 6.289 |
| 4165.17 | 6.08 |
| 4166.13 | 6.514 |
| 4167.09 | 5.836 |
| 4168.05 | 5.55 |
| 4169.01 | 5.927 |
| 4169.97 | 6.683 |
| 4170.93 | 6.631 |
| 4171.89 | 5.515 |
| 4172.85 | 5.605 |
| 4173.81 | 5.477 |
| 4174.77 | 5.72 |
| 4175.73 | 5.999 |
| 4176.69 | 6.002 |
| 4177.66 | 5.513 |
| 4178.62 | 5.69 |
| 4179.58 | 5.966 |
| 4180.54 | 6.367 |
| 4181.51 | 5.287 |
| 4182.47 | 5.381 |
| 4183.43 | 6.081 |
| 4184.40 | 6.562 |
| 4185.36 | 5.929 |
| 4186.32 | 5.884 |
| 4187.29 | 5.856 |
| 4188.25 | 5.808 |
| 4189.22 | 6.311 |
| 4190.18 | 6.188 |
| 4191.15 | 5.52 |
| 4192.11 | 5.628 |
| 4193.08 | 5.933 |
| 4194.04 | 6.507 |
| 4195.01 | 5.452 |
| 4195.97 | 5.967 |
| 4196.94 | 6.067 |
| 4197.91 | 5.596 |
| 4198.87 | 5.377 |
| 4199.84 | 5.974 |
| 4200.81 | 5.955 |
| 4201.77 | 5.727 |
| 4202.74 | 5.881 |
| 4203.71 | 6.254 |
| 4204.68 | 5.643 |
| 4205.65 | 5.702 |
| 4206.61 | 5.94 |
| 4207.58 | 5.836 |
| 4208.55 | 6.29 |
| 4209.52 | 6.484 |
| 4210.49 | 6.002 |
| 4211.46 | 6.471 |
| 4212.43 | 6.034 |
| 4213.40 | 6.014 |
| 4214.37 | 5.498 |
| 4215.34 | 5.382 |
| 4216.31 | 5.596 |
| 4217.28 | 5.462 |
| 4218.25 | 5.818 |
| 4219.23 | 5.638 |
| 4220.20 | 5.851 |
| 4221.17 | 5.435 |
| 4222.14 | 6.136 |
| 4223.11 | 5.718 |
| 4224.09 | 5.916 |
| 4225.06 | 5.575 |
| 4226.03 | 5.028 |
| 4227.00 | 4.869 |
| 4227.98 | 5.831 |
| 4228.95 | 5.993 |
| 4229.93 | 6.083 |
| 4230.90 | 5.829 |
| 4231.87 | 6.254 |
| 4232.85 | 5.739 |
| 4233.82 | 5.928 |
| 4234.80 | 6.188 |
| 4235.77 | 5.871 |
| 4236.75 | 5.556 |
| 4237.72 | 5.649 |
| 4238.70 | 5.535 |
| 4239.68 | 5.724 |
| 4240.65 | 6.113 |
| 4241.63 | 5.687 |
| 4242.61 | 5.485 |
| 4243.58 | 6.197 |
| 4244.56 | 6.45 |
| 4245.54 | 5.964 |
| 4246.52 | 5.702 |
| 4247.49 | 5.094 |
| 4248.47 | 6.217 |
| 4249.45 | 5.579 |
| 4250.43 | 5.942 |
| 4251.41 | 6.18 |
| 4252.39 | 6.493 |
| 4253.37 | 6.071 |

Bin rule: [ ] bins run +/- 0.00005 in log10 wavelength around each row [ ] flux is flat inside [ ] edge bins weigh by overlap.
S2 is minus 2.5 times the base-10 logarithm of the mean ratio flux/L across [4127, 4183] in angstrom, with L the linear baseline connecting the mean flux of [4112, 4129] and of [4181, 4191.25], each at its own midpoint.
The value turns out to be 0.00 mag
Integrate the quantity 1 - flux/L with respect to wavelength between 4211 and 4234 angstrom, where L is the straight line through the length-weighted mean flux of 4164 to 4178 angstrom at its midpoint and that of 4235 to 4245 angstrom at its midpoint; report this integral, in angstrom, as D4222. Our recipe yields 0.4 angstrom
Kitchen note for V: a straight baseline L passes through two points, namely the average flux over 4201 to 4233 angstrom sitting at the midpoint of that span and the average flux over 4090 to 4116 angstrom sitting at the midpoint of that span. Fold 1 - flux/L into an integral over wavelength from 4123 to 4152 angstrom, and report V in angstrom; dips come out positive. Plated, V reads -2.3 angstrom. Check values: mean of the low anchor 5.37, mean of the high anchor 5.82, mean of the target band 5.94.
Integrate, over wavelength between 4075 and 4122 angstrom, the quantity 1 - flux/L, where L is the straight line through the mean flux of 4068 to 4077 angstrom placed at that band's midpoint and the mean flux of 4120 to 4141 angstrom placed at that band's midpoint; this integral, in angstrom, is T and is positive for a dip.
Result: 2.98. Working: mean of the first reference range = 5.97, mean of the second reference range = 5.92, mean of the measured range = 5.57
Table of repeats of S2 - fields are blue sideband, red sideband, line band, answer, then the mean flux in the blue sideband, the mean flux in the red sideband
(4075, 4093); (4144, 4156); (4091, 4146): 0.03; 5.81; 5.8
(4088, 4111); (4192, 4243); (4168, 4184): -0.05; 5.26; 5.81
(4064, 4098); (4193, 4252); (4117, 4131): -0.02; 5.8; 5.83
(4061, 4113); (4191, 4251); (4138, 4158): -0.05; 5.55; 5.82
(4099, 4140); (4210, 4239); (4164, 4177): -0.06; 5.61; 5.76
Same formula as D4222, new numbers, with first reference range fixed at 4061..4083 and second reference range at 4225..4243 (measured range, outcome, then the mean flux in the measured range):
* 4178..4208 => -0.71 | 5.88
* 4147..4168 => -0.98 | 6.01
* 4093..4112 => 2.15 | 5.1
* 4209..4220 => -0.22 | 5.85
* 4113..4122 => -0.50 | 6.07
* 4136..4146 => -0.64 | 6.12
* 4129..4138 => -0.08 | 5.8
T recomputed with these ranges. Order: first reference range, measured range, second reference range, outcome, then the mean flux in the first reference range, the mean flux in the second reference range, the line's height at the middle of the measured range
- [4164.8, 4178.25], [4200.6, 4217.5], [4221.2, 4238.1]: -0.23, 5.93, 5.77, 5.82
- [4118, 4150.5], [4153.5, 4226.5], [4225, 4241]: -0.90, 5.92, 5.75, 5.83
